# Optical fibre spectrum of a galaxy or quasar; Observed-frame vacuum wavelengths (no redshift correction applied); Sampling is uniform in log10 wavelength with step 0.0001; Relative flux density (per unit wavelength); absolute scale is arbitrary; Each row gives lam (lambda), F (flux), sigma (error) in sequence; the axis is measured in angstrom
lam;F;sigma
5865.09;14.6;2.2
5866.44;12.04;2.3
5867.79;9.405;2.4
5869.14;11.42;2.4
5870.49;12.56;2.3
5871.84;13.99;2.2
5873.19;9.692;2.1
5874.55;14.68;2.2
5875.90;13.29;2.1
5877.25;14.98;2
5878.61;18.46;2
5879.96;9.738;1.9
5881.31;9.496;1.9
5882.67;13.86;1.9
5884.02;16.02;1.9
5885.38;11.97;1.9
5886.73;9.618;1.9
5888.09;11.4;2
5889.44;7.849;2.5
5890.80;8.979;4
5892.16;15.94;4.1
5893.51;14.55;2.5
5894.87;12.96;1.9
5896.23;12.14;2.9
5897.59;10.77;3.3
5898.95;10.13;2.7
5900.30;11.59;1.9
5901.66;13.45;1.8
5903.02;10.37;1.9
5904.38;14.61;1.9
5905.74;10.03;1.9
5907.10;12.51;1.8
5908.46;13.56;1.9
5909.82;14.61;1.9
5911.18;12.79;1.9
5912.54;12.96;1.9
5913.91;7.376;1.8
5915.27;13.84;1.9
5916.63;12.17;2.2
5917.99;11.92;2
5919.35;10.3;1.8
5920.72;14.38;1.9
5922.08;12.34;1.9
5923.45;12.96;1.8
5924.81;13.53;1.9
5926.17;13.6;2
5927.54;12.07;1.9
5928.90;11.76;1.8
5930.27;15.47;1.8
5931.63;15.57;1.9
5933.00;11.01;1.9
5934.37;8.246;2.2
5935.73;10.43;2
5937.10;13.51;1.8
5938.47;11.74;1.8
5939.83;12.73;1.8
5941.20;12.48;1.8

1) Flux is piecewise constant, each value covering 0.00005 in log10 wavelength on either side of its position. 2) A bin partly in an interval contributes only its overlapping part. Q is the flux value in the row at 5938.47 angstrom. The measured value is 11.74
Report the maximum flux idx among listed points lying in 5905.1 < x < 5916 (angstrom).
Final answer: 14.61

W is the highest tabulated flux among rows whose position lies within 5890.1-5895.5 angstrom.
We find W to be 15.94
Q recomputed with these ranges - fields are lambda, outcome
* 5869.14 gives 11.42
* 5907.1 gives 12.51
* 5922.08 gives 12.34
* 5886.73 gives 9.618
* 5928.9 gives 11.76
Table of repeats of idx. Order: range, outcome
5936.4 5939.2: 13.51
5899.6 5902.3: 13.45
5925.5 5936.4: 15.57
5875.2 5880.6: 18.46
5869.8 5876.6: 14.68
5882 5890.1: 16.02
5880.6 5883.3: 13.86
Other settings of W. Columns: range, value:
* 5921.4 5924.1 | 12.96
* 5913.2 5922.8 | 14.38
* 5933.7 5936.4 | 10.43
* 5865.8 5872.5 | 13.99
